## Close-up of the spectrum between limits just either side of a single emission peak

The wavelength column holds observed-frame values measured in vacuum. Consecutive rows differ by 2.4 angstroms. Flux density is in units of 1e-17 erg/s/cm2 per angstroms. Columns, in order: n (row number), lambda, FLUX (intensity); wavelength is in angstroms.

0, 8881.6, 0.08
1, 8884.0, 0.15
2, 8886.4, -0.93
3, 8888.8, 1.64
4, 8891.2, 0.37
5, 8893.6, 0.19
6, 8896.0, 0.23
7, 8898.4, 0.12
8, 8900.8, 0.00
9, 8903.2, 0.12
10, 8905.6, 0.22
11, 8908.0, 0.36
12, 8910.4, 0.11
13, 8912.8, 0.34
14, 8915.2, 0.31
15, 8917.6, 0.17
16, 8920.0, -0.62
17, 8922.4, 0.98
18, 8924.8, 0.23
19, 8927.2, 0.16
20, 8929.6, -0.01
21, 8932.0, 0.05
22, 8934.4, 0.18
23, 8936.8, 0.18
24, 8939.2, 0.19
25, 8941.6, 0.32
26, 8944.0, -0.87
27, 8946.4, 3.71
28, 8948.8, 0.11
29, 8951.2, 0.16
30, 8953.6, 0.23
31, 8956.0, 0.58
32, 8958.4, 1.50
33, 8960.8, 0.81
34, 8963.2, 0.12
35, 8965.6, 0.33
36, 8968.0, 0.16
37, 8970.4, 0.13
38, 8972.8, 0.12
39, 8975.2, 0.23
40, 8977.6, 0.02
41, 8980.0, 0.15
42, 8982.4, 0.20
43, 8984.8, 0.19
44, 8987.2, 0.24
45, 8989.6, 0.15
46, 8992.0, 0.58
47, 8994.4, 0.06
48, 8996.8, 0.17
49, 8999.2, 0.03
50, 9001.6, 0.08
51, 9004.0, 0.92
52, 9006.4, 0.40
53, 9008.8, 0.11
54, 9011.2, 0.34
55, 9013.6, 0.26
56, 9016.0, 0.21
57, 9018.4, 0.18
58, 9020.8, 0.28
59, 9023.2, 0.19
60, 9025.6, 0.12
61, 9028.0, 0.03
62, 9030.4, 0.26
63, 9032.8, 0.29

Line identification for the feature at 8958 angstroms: H-beta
